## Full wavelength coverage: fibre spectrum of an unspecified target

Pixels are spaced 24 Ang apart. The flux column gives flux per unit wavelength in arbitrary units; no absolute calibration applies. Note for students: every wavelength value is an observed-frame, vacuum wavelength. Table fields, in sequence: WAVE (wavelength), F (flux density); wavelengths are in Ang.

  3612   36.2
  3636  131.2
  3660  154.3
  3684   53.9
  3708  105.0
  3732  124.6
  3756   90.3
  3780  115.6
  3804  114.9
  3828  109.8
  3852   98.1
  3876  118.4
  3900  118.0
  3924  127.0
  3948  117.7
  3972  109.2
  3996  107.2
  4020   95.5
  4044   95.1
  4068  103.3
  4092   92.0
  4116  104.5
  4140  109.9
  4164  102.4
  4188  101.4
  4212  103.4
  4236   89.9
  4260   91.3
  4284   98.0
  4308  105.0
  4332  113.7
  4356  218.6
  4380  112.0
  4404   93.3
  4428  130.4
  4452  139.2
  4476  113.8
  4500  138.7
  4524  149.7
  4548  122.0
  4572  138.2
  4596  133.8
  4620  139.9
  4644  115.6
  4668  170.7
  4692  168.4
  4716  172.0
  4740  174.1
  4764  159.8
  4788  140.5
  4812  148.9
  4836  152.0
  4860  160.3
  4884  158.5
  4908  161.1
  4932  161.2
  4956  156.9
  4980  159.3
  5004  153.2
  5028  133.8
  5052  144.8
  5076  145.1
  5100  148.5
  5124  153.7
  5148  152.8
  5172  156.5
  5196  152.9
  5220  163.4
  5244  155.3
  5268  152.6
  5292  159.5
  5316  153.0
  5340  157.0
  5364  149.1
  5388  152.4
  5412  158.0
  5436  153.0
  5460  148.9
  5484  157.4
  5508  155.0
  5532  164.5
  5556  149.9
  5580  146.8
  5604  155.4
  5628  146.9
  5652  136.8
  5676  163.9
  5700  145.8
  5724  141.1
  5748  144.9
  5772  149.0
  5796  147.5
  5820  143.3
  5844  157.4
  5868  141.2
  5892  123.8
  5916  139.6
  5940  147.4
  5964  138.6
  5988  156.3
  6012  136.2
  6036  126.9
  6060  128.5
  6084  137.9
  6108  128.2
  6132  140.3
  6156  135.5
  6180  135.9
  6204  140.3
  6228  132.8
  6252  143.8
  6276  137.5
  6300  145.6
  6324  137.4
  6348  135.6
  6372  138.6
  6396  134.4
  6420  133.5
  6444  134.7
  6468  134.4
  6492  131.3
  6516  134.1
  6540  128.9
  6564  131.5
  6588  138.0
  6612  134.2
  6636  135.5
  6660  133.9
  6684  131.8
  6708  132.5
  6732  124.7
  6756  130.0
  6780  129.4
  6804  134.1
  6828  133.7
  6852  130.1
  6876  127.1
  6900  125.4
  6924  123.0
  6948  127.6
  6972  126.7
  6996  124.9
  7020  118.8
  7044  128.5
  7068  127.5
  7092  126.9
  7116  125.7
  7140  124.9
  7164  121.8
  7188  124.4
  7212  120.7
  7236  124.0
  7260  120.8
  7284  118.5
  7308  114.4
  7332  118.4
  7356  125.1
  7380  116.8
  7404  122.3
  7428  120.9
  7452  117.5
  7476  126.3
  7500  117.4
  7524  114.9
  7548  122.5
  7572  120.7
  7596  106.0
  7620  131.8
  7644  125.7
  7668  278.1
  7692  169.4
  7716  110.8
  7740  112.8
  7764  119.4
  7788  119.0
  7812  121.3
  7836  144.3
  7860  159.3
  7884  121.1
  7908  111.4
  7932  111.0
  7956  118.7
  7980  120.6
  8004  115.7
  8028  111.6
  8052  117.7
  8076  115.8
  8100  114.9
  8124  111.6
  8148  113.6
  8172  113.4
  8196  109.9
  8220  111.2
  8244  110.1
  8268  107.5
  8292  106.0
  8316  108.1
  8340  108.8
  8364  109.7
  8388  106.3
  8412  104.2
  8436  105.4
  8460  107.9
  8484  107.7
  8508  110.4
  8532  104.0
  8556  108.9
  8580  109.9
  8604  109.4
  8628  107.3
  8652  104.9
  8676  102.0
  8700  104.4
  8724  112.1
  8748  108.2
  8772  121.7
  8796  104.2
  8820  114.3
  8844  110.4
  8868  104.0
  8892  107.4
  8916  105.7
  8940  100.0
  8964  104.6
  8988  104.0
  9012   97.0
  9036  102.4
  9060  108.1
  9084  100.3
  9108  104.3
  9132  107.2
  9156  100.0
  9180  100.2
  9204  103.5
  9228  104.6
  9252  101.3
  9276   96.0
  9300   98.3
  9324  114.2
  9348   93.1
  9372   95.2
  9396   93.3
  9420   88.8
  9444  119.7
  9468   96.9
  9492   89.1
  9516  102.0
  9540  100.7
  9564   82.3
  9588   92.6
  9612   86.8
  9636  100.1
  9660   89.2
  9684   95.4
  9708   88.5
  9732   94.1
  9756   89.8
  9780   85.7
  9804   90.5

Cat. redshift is 0.17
